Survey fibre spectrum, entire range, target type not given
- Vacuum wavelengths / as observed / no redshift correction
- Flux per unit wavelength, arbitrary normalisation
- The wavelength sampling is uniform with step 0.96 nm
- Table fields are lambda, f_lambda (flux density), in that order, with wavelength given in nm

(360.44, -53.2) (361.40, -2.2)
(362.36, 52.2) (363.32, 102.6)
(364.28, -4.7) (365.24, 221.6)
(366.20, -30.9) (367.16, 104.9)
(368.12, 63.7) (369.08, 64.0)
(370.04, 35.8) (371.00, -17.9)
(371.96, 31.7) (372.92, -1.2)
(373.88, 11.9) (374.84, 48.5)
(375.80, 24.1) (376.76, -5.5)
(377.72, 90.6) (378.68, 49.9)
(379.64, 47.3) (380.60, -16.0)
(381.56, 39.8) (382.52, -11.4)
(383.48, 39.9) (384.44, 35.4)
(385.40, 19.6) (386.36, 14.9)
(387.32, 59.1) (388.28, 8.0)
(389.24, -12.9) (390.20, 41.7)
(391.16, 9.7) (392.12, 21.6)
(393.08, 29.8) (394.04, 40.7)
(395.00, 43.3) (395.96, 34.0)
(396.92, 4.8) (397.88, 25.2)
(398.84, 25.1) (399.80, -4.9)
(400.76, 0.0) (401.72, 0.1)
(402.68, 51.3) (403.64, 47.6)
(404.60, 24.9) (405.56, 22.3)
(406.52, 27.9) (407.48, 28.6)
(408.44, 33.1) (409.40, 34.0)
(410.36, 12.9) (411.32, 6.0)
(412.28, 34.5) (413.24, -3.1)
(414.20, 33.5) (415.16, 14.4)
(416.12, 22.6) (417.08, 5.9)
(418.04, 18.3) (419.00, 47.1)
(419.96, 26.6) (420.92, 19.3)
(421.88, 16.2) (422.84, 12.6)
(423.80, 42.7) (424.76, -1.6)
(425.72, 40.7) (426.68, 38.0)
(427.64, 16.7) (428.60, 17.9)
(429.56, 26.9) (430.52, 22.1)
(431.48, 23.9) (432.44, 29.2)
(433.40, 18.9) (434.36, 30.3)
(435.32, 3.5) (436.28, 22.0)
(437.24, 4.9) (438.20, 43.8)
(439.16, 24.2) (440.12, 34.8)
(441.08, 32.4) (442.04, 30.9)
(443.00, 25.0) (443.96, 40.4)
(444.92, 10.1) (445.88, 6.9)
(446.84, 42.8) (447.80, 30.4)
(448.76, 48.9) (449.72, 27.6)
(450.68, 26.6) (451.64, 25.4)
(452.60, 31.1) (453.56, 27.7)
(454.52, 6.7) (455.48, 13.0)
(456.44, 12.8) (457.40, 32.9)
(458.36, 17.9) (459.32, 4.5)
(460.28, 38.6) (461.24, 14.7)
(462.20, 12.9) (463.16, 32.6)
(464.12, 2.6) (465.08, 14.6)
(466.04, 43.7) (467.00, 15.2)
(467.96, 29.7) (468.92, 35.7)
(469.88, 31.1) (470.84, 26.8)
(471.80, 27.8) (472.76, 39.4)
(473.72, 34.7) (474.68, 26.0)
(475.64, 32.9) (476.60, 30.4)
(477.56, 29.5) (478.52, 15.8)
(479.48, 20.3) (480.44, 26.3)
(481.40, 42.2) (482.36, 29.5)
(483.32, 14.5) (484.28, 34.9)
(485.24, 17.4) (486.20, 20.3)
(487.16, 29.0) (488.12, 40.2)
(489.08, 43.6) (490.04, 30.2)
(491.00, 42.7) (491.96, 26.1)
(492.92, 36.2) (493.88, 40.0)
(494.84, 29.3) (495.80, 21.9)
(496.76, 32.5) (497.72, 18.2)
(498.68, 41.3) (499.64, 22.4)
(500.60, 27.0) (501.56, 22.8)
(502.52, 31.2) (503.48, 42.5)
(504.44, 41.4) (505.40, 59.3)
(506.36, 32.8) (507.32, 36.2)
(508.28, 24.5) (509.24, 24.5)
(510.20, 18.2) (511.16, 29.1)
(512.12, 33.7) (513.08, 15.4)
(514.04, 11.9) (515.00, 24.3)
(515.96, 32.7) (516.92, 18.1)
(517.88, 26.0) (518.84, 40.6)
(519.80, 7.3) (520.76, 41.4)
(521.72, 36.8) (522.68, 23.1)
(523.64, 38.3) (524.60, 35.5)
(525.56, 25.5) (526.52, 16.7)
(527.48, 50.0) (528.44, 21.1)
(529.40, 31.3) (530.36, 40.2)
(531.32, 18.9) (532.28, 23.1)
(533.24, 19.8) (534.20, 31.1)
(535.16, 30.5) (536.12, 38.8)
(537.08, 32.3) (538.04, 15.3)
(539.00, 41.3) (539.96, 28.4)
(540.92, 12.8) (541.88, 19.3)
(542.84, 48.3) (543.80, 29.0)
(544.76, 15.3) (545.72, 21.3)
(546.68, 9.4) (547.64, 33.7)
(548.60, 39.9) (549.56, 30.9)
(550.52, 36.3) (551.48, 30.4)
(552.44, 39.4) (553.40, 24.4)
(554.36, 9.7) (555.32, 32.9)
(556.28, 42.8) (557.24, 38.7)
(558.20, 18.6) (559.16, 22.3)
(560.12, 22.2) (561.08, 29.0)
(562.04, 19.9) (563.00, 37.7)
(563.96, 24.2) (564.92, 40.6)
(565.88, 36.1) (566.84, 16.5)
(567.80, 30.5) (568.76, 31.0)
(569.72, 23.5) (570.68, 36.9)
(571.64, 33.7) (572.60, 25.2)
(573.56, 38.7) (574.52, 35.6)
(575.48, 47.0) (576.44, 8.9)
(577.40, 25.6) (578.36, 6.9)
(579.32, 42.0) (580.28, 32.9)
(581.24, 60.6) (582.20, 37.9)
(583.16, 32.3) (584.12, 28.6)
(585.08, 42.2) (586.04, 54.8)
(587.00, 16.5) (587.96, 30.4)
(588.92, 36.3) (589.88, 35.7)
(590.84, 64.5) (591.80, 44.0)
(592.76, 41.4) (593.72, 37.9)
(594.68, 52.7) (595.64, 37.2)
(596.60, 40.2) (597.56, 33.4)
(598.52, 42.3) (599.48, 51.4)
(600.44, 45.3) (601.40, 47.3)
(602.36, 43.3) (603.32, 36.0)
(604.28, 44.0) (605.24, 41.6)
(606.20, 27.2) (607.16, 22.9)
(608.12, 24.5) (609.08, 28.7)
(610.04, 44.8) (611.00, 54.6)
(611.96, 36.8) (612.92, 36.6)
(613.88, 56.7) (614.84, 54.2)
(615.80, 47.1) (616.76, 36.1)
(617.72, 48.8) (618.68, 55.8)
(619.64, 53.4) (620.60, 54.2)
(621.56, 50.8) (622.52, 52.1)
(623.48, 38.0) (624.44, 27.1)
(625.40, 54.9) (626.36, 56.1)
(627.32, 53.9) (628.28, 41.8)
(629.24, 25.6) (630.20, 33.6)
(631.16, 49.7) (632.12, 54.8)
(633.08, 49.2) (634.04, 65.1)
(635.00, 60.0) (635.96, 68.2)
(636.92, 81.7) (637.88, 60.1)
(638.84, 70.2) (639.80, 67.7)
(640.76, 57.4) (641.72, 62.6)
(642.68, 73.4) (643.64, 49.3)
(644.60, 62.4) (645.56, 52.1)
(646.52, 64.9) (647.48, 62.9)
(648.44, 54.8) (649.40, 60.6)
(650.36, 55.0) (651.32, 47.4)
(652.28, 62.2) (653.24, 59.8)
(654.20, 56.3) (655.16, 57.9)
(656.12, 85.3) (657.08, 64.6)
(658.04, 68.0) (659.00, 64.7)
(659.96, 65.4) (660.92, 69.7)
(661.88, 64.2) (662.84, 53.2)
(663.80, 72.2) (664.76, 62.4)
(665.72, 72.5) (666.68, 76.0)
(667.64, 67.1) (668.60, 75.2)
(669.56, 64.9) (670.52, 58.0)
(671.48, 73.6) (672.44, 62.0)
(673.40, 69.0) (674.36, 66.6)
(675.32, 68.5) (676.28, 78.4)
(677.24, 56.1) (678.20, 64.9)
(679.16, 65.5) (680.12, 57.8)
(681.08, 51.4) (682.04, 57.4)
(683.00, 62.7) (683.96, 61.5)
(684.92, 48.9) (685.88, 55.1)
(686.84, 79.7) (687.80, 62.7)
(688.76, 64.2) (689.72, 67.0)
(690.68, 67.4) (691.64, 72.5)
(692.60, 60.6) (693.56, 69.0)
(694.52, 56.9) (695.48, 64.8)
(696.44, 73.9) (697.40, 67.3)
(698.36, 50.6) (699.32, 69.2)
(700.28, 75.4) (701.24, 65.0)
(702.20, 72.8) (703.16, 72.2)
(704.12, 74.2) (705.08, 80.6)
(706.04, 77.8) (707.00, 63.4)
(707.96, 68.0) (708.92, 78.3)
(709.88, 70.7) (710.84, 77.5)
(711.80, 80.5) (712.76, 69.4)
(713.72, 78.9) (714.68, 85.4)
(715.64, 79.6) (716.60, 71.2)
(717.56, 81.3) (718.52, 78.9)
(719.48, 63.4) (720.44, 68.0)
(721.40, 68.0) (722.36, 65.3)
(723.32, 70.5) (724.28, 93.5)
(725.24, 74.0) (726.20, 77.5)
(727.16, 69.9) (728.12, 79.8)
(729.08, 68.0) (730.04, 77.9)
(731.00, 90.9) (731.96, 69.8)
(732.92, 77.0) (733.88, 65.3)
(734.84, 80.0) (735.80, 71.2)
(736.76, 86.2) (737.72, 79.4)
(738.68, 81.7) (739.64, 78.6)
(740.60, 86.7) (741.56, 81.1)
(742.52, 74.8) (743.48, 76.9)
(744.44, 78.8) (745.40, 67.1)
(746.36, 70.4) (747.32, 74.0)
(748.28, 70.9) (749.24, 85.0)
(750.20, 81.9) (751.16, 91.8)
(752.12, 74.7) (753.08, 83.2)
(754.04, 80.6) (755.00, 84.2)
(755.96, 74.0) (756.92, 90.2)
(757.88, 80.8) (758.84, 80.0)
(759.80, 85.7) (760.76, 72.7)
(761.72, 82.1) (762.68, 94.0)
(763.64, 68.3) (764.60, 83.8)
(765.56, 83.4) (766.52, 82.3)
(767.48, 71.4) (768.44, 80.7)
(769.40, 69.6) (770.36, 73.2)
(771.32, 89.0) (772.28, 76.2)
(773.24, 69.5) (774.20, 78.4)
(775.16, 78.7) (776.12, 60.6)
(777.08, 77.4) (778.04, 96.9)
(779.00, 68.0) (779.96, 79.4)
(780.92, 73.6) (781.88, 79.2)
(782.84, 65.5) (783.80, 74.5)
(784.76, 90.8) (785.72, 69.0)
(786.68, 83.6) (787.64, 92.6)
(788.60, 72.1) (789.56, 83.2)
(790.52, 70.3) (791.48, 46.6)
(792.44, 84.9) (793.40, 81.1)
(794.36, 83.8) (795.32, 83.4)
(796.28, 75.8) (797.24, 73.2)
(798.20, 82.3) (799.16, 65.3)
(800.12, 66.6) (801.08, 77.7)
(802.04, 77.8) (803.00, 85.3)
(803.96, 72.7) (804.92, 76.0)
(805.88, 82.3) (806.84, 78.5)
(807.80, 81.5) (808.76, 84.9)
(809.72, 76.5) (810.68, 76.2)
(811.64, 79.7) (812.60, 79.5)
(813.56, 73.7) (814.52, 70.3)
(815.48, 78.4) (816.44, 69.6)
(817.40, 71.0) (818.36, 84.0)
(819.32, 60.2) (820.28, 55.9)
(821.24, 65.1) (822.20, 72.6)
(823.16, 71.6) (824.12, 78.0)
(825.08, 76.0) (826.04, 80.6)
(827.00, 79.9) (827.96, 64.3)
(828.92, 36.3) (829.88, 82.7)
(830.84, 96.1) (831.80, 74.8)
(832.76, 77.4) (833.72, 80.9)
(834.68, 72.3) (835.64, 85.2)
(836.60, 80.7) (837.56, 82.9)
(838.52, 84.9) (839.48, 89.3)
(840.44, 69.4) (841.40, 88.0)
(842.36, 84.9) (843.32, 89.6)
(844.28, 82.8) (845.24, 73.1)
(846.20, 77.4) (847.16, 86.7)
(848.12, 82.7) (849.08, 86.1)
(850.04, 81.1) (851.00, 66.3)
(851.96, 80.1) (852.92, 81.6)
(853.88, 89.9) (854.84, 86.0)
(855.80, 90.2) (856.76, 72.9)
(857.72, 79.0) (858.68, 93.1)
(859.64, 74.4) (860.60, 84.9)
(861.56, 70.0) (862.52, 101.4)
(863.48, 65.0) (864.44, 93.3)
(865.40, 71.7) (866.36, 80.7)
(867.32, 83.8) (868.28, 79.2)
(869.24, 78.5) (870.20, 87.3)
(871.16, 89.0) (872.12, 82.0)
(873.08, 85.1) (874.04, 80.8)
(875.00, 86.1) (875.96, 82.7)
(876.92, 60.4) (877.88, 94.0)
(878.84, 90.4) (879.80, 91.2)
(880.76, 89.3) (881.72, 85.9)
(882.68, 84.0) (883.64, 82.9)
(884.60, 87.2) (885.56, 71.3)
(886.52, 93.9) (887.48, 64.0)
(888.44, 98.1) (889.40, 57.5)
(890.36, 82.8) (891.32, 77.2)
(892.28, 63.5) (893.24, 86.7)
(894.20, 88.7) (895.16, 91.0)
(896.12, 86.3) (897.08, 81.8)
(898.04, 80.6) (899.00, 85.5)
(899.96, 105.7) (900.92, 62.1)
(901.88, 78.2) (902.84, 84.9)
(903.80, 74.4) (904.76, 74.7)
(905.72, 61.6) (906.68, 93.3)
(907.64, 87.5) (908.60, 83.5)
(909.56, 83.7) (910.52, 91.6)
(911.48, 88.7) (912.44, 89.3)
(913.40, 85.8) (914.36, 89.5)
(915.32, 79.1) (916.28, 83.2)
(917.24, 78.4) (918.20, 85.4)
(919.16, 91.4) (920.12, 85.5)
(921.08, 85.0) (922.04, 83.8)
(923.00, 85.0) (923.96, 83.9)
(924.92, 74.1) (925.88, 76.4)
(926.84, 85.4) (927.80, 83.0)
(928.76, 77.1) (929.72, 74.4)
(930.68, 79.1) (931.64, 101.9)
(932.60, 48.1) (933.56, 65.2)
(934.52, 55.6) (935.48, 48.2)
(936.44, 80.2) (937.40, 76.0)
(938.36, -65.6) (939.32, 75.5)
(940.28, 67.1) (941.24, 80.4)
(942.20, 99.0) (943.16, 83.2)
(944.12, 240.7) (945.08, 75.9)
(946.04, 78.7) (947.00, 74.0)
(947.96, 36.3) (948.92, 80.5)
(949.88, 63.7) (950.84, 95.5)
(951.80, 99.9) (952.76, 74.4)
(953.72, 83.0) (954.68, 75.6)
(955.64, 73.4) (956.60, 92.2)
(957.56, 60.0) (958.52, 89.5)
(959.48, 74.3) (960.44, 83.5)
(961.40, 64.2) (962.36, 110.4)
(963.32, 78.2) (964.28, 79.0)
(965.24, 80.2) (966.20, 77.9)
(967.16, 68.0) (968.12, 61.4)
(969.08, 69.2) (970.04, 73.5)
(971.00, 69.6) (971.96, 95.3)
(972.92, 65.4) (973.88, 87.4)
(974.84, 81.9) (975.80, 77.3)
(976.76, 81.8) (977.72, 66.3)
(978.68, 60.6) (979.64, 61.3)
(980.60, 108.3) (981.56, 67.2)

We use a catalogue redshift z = 0.585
